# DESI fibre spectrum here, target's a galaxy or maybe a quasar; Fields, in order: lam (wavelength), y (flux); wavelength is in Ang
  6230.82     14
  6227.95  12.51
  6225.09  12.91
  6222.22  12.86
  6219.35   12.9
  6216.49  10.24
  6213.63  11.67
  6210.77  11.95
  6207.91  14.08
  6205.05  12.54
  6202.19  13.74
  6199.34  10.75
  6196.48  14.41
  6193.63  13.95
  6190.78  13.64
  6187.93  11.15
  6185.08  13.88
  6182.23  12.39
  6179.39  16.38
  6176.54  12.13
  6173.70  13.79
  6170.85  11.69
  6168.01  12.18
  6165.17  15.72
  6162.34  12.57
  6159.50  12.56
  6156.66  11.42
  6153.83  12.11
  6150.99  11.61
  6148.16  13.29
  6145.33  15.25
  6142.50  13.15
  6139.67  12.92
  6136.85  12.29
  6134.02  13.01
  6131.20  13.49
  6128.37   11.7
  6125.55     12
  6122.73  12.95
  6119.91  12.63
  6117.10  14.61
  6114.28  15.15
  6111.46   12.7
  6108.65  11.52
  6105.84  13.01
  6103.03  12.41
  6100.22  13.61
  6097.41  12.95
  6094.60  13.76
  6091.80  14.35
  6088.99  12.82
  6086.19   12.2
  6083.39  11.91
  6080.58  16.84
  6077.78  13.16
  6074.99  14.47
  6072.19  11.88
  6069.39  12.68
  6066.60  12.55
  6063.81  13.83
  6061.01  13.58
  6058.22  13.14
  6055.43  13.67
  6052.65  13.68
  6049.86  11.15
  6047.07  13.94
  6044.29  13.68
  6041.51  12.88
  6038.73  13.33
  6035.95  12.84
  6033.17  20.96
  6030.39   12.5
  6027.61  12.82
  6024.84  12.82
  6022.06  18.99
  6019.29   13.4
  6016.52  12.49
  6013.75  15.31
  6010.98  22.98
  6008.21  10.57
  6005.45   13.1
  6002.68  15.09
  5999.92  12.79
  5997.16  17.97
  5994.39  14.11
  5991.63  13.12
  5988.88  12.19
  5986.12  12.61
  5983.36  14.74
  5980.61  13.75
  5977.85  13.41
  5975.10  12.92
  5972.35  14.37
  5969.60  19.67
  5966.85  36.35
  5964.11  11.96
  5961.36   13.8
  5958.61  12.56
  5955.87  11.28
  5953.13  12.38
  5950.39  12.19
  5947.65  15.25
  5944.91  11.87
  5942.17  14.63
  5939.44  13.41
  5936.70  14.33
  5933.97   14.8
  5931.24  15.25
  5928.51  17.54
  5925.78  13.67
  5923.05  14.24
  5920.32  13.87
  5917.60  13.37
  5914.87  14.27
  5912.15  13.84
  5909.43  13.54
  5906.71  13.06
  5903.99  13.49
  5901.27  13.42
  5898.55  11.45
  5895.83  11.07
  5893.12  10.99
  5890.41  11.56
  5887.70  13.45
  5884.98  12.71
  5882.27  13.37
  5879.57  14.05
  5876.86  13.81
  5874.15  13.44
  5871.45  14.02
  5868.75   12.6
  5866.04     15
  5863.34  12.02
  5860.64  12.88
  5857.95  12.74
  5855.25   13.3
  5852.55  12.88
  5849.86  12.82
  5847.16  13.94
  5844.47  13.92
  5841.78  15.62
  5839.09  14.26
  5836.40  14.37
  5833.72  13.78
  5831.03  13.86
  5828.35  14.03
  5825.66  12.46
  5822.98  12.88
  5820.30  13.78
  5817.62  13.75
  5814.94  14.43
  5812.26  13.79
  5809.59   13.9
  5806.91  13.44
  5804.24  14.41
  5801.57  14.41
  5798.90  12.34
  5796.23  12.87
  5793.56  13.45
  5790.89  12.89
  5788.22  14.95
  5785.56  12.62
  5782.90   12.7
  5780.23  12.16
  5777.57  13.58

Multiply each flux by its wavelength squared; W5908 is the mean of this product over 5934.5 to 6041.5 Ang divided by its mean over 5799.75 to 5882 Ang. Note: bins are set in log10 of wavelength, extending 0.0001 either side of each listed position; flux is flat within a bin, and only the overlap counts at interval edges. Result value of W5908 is 1.1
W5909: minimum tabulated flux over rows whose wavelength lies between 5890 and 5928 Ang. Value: 10.99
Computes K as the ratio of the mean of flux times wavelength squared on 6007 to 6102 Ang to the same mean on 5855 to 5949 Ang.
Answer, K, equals 1.08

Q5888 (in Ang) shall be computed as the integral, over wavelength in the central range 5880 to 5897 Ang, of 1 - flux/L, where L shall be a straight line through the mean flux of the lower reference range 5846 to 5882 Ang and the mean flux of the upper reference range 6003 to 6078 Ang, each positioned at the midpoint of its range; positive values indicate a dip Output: 1.4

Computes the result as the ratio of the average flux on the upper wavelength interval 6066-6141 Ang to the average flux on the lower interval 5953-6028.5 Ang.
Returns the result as 0.9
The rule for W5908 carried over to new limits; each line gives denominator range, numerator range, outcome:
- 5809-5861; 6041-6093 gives 1.05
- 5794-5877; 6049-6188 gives 1.06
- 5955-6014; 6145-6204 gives 0.91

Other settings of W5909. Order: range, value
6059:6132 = 11.52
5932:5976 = 11.28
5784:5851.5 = 12.34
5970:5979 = 12.92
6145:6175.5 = 11.42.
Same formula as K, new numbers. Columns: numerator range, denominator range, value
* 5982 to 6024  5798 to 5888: 1.13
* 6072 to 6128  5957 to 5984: 0.85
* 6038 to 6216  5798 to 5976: 1.02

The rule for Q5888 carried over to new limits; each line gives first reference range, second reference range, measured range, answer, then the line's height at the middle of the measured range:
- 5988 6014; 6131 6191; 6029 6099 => 2.57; 14.1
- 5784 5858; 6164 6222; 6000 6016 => -2.10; 13.3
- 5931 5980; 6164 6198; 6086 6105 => 1.09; 14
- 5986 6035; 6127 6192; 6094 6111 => 1.01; 13.6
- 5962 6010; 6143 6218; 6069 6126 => 2.67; 13.9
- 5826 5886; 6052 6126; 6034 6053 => 0.10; 13.3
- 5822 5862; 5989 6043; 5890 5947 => 1.89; 14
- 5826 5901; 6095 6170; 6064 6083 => -0.73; 13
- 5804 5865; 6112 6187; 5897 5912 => 0.51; 13.5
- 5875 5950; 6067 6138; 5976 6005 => -1.22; 13.4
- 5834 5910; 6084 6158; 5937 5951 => -0.50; 13.1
